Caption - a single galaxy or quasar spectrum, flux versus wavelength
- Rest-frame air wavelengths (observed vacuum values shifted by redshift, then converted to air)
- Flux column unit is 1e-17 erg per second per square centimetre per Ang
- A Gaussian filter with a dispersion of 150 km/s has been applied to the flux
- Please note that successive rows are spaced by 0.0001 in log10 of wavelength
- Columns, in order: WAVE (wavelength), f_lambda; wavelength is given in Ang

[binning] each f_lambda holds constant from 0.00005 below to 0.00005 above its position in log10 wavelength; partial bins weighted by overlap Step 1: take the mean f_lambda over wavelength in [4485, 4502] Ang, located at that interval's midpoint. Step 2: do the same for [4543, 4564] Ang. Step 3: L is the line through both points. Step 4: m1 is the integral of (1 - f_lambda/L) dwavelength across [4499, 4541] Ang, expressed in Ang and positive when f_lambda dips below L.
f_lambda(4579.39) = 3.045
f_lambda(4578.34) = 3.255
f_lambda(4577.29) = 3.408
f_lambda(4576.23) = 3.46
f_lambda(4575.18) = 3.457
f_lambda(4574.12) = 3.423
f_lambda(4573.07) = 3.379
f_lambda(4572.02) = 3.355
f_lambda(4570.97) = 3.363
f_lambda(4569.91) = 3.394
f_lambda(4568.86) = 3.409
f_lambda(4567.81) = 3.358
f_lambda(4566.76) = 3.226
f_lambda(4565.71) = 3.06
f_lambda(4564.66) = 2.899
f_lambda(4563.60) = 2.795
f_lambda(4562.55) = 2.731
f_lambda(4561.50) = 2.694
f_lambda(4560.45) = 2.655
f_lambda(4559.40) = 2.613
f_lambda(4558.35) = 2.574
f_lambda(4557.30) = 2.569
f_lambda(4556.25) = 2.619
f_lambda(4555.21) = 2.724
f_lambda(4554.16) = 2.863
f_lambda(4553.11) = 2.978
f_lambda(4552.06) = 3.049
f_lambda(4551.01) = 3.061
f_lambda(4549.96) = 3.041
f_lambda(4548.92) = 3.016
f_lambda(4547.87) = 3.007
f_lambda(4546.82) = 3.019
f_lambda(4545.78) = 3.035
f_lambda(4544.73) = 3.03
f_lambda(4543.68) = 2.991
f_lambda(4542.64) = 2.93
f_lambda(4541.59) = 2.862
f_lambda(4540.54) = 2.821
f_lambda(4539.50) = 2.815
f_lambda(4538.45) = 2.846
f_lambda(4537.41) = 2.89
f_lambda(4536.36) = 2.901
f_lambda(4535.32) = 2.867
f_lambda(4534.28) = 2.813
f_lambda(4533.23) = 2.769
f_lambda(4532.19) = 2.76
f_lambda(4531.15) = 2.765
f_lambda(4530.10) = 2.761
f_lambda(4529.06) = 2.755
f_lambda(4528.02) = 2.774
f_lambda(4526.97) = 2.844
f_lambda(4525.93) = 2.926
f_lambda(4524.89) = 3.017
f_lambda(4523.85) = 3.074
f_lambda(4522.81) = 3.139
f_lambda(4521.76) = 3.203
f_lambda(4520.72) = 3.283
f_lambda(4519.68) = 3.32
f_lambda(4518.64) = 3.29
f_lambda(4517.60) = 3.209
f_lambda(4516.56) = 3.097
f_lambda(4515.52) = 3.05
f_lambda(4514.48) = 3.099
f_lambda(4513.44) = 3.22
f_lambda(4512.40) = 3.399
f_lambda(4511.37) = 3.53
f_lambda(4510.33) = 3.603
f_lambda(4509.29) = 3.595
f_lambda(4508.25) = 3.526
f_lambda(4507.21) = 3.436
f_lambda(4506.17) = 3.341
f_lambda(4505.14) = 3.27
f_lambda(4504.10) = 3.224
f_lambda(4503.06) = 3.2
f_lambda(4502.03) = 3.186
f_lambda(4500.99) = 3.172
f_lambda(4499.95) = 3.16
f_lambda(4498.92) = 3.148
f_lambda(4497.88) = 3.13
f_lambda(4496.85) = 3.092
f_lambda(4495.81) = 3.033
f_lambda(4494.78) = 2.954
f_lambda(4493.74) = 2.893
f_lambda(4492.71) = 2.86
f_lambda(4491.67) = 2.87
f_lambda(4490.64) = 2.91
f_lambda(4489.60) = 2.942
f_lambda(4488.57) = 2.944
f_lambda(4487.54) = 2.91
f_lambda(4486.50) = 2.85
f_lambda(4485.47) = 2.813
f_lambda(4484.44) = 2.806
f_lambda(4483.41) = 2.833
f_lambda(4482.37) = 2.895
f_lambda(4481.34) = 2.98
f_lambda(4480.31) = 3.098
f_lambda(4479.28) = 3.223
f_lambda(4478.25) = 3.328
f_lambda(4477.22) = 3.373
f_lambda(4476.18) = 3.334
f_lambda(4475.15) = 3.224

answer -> -2.4 Ang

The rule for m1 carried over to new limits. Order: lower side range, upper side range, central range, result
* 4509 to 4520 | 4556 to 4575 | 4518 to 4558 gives 3.06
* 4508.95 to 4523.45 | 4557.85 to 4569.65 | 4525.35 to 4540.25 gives 1.58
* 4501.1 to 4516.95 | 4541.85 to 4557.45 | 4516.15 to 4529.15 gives 0.44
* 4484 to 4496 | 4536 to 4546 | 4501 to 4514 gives -2.10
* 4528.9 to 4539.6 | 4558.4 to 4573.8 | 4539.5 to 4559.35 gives 0.26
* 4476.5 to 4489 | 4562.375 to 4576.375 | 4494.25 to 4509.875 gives -0.87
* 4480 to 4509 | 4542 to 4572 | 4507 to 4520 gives -1.32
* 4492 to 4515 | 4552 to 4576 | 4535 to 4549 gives 0.73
